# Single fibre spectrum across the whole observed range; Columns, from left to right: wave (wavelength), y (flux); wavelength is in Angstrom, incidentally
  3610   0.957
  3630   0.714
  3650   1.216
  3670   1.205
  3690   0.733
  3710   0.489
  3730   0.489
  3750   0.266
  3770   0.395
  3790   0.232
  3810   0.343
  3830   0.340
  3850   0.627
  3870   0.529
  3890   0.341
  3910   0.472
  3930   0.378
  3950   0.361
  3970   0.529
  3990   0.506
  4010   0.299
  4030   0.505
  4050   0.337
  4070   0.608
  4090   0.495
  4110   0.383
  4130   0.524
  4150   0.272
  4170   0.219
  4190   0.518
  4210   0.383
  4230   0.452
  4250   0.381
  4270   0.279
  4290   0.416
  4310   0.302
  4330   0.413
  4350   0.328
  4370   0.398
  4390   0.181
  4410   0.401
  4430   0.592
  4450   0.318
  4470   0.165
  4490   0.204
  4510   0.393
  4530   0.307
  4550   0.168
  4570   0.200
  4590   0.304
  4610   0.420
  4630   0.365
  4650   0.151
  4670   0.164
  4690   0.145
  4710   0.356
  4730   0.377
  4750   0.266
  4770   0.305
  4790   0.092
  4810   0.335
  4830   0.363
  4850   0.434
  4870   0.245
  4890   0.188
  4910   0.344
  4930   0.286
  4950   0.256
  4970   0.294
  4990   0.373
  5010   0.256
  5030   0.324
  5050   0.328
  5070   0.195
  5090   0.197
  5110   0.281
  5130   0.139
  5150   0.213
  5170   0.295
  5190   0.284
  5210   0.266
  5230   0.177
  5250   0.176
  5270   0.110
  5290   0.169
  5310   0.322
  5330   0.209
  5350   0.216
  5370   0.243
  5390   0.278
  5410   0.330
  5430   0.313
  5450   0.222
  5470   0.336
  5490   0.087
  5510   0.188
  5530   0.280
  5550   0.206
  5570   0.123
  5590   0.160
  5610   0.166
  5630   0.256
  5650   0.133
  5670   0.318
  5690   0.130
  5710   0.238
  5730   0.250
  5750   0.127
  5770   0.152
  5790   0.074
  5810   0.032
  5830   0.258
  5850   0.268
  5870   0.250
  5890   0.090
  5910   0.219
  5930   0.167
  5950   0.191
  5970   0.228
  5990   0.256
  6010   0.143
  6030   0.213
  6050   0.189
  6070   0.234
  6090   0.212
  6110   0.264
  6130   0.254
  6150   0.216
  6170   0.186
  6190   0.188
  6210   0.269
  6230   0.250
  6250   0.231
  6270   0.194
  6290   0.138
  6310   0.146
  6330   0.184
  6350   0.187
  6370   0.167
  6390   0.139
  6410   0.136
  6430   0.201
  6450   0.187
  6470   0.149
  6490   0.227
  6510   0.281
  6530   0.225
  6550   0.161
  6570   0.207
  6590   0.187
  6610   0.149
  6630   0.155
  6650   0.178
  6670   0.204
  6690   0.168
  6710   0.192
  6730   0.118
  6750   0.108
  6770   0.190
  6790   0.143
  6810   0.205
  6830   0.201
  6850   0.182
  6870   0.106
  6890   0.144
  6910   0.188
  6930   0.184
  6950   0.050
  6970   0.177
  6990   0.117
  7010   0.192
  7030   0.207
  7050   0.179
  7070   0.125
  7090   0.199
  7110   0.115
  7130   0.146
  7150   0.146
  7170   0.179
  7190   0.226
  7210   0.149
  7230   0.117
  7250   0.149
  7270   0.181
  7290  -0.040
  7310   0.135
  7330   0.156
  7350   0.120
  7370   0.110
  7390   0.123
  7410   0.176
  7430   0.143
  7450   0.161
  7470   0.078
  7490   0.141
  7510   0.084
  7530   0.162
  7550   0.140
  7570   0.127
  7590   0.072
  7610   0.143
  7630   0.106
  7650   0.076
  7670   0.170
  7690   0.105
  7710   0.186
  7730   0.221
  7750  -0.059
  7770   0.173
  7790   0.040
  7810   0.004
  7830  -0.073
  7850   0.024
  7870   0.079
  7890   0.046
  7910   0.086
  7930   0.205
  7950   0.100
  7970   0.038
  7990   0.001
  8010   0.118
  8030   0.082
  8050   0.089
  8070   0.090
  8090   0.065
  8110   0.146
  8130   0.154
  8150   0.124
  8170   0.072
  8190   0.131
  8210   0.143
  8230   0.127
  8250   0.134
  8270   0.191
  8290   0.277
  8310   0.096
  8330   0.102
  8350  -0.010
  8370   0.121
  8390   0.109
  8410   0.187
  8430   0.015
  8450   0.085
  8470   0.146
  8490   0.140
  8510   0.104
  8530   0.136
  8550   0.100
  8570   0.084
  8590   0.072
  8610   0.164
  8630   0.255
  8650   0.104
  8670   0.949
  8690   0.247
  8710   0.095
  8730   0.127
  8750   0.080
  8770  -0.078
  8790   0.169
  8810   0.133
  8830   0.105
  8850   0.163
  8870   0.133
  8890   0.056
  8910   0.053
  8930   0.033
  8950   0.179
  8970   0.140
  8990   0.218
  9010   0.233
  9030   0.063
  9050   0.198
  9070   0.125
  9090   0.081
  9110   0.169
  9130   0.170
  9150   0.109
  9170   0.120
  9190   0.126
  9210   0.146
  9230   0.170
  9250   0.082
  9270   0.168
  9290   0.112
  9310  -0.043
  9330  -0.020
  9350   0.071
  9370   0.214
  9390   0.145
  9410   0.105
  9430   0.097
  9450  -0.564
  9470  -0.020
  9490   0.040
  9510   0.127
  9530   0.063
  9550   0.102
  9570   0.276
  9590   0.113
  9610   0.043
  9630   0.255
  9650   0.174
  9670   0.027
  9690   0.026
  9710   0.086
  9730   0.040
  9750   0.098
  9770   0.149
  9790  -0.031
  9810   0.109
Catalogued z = 1.326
